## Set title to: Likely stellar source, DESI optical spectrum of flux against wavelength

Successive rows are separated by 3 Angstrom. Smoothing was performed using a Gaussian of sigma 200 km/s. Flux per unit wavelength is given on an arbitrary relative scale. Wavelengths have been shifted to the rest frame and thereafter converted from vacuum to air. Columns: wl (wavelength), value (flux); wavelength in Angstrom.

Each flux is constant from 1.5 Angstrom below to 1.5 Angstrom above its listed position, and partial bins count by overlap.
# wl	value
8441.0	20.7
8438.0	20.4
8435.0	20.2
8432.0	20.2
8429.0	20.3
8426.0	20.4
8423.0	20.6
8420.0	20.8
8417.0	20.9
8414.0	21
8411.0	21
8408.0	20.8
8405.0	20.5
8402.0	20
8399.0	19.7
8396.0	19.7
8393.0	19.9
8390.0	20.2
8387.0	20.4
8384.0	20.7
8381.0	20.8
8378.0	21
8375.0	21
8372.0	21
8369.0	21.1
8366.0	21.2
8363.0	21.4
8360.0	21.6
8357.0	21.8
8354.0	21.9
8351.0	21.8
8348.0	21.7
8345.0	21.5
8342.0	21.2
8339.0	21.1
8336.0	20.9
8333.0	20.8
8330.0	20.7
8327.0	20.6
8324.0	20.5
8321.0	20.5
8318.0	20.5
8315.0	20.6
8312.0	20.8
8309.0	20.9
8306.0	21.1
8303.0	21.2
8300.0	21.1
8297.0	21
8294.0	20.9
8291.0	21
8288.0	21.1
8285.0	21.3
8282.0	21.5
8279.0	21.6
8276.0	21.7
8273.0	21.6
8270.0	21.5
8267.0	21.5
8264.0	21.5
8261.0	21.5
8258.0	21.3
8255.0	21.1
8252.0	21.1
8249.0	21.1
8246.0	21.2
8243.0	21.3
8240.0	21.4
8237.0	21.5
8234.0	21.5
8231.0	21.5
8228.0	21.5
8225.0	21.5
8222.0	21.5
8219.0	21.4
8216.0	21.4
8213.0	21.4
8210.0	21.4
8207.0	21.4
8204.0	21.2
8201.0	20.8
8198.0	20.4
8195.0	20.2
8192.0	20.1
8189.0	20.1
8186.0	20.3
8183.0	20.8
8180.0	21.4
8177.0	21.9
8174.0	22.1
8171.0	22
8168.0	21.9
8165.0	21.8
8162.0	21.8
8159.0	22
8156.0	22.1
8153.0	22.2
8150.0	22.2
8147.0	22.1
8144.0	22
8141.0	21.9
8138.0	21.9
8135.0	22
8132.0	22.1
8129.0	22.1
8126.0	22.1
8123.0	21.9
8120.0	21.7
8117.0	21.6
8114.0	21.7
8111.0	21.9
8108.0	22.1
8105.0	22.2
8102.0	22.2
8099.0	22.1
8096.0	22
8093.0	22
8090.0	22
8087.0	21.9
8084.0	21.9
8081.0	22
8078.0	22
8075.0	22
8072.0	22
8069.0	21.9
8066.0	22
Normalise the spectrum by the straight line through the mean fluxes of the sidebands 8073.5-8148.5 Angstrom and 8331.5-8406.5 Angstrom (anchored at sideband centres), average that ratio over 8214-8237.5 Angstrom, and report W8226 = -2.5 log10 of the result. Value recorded 0.00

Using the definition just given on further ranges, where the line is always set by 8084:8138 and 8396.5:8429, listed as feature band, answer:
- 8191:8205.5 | 0.052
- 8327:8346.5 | -0.006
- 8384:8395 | 0.023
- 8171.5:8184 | 0.002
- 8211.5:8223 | 0.002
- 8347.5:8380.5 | -0.032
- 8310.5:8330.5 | 0.020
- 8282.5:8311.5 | 0.001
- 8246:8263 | 0.003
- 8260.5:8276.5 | -0.016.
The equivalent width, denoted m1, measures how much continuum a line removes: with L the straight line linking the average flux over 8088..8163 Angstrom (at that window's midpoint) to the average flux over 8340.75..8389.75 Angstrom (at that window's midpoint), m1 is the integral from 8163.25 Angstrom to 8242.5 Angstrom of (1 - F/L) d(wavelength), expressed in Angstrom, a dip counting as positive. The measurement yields 1.8 Angstrom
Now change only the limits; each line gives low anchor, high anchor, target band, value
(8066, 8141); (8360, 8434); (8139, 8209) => 0.72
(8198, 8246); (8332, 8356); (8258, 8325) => 0.71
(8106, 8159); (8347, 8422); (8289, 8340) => 0.82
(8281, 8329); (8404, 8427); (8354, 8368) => -0.47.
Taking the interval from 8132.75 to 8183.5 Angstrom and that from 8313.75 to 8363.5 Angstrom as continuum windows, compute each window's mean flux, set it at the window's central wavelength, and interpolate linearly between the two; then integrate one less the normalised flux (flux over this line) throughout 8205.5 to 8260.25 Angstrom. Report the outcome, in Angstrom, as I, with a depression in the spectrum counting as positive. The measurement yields 0.56 Angstrom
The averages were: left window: 21.9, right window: 21.1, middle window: 21.4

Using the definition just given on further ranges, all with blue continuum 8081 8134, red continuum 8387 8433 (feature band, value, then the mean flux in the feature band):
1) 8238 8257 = 0.0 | 21.2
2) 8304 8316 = 0.0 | 20.9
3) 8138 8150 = -0.1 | 22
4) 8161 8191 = 0.3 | 21.4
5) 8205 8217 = 0.0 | 21.4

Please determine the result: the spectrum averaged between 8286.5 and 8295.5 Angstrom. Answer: 21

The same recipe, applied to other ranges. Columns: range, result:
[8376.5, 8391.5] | 20.6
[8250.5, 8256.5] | 21.1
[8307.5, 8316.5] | 20.8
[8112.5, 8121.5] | 21.7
